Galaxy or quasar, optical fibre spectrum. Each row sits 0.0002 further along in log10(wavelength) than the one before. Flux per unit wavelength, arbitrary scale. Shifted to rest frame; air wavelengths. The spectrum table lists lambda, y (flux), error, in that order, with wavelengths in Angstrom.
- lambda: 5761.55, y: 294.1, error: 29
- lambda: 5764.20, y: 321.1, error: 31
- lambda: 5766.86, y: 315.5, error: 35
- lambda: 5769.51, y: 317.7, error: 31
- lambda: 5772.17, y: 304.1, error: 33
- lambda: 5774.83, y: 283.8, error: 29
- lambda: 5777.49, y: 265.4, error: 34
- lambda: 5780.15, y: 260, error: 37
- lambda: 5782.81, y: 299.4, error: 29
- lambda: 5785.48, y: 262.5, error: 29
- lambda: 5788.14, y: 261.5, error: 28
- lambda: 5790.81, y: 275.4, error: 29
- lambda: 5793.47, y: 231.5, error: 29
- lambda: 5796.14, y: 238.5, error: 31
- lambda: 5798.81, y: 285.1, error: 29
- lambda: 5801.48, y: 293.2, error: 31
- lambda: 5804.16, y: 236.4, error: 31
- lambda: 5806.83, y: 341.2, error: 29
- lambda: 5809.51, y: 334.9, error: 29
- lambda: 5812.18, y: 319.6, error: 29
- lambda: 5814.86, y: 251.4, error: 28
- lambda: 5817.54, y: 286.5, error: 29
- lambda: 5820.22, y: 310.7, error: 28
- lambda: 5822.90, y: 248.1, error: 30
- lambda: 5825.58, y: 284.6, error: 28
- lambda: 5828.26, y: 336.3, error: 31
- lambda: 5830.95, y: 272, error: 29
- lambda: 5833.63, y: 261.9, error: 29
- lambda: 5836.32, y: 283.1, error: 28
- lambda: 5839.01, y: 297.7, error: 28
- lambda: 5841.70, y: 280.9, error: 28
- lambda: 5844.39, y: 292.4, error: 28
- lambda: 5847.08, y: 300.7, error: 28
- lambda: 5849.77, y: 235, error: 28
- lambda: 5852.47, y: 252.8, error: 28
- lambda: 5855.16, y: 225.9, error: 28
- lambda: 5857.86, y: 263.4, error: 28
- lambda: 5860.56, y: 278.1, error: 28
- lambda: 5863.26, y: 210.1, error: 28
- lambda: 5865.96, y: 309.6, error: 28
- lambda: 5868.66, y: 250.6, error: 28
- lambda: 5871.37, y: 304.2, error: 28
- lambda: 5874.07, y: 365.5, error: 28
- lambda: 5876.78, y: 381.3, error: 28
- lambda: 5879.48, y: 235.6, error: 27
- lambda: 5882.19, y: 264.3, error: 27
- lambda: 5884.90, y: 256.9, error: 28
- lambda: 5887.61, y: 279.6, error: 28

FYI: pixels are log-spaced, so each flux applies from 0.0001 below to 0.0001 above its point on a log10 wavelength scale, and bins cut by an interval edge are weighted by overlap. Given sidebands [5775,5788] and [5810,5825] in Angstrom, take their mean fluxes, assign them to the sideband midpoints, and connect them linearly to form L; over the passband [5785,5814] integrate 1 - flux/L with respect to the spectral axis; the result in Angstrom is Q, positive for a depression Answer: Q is -0.1 Angstrom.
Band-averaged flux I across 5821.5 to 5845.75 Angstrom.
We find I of 284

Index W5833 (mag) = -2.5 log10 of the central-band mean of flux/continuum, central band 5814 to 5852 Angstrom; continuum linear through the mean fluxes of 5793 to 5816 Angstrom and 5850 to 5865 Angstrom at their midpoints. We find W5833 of -0.070 mag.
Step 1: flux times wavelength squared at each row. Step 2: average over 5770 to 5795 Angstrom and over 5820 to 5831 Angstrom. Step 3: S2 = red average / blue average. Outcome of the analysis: 1.08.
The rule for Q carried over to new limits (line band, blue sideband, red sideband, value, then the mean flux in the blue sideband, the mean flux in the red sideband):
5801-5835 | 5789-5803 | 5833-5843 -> -2.1 Angstrom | 264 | 282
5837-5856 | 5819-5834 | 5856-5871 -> 0.3 Angstrom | 287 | 264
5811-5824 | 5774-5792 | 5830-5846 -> -0.2 Angstrom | 272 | 282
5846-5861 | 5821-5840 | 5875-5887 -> 1.5 Angstrom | 284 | 287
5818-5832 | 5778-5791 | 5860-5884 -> -0.6 Angstrom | 271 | 289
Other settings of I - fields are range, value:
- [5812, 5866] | 274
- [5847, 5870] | 256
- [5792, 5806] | 260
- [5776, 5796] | 264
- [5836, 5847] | 290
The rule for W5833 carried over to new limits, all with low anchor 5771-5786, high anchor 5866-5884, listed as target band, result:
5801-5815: -0.05 mag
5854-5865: 0.20 mag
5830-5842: 0.05 mag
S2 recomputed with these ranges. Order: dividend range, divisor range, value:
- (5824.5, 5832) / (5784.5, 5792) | 1.14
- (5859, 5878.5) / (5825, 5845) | 1.05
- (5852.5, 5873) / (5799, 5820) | 0.91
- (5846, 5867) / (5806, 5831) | 0.87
